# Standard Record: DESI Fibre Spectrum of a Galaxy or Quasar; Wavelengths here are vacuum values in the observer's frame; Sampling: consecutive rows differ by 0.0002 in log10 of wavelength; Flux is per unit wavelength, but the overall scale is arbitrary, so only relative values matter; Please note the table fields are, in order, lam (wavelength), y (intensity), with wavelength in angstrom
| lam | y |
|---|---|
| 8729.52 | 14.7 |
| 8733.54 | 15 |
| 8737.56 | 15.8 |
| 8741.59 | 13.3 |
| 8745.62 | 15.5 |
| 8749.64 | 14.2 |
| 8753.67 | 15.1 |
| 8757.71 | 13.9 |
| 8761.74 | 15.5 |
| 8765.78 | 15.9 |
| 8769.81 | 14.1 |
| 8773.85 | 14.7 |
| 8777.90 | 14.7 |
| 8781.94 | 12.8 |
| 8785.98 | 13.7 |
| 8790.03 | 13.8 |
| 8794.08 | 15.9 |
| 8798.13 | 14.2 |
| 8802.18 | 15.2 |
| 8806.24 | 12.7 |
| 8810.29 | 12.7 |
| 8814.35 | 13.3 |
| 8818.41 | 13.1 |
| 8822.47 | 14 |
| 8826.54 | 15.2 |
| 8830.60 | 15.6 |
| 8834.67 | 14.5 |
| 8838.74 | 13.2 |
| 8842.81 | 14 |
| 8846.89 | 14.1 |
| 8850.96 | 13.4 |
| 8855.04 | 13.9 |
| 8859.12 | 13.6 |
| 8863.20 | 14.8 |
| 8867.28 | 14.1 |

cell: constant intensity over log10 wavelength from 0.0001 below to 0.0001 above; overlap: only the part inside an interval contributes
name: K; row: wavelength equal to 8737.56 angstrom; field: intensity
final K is 15.8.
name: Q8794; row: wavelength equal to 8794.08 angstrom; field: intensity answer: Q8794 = 15.9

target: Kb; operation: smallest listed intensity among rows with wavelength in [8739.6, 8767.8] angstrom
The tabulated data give 13.3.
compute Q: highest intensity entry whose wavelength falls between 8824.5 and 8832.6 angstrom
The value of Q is 15.6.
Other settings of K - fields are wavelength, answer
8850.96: 13.4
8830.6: 15.6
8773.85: 14.7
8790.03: 13.8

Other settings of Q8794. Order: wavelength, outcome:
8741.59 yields 13.3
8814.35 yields 13.3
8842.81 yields 14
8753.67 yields 15.1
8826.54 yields 15.2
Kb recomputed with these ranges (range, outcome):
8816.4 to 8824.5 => 13.1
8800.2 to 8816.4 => 12.7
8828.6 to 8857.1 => 13.2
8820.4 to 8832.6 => 14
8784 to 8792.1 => 13.7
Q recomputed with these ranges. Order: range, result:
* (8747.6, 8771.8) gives 15.9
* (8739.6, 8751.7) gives 15.5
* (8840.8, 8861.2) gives 14.1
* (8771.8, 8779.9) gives 14.7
